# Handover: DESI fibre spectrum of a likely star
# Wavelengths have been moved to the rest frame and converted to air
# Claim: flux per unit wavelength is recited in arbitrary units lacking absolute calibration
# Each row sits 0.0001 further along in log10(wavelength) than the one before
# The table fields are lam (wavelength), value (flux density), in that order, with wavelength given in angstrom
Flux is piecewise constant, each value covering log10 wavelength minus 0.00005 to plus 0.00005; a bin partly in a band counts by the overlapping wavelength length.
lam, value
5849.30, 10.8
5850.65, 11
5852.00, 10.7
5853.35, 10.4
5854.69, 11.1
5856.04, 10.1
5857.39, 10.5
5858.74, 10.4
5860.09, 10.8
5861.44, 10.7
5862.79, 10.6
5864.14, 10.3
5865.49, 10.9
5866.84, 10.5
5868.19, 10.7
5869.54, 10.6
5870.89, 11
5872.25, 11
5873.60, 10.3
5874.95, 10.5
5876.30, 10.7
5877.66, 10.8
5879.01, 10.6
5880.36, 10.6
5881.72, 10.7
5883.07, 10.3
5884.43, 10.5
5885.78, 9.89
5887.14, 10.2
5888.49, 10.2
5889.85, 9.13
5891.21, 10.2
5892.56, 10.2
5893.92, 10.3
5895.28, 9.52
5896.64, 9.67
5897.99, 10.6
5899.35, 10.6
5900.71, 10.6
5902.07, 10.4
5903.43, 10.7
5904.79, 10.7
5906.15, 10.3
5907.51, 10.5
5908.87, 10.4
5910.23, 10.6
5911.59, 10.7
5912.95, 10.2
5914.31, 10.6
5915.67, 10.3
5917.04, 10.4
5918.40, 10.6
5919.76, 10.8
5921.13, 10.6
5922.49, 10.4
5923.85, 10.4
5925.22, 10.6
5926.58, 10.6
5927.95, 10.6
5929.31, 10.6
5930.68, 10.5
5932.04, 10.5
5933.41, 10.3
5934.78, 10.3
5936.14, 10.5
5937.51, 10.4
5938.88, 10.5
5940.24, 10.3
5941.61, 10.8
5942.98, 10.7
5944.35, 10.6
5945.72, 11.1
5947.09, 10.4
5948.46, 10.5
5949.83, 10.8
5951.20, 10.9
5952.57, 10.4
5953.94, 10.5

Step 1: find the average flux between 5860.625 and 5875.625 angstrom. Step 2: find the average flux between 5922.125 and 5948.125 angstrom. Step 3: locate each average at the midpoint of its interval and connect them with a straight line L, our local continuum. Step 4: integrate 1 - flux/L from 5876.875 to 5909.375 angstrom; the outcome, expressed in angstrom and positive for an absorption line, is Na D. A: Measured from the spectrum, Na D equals 0.9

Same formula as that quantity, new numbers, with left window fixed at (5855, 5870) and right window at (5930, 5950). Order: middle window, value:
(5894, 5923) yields 0.3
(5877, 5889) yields 0.2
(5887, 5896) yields 0.5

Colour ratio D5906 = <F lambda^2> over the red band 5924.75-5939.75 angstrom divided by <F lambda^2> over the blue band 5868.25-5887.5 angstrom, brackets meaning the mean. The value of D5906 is 1.01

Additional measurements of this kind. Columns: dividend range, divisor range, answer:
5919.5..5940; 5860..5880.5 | 1.00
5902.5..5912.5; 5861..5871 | 1.00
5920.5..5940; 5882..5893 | 1.05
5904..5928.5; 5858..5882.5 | 1.00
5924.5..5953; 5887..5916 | 1.04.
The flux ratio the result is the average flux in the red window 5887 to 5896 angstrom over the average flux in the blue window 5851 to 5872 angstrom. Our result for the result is 0.94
